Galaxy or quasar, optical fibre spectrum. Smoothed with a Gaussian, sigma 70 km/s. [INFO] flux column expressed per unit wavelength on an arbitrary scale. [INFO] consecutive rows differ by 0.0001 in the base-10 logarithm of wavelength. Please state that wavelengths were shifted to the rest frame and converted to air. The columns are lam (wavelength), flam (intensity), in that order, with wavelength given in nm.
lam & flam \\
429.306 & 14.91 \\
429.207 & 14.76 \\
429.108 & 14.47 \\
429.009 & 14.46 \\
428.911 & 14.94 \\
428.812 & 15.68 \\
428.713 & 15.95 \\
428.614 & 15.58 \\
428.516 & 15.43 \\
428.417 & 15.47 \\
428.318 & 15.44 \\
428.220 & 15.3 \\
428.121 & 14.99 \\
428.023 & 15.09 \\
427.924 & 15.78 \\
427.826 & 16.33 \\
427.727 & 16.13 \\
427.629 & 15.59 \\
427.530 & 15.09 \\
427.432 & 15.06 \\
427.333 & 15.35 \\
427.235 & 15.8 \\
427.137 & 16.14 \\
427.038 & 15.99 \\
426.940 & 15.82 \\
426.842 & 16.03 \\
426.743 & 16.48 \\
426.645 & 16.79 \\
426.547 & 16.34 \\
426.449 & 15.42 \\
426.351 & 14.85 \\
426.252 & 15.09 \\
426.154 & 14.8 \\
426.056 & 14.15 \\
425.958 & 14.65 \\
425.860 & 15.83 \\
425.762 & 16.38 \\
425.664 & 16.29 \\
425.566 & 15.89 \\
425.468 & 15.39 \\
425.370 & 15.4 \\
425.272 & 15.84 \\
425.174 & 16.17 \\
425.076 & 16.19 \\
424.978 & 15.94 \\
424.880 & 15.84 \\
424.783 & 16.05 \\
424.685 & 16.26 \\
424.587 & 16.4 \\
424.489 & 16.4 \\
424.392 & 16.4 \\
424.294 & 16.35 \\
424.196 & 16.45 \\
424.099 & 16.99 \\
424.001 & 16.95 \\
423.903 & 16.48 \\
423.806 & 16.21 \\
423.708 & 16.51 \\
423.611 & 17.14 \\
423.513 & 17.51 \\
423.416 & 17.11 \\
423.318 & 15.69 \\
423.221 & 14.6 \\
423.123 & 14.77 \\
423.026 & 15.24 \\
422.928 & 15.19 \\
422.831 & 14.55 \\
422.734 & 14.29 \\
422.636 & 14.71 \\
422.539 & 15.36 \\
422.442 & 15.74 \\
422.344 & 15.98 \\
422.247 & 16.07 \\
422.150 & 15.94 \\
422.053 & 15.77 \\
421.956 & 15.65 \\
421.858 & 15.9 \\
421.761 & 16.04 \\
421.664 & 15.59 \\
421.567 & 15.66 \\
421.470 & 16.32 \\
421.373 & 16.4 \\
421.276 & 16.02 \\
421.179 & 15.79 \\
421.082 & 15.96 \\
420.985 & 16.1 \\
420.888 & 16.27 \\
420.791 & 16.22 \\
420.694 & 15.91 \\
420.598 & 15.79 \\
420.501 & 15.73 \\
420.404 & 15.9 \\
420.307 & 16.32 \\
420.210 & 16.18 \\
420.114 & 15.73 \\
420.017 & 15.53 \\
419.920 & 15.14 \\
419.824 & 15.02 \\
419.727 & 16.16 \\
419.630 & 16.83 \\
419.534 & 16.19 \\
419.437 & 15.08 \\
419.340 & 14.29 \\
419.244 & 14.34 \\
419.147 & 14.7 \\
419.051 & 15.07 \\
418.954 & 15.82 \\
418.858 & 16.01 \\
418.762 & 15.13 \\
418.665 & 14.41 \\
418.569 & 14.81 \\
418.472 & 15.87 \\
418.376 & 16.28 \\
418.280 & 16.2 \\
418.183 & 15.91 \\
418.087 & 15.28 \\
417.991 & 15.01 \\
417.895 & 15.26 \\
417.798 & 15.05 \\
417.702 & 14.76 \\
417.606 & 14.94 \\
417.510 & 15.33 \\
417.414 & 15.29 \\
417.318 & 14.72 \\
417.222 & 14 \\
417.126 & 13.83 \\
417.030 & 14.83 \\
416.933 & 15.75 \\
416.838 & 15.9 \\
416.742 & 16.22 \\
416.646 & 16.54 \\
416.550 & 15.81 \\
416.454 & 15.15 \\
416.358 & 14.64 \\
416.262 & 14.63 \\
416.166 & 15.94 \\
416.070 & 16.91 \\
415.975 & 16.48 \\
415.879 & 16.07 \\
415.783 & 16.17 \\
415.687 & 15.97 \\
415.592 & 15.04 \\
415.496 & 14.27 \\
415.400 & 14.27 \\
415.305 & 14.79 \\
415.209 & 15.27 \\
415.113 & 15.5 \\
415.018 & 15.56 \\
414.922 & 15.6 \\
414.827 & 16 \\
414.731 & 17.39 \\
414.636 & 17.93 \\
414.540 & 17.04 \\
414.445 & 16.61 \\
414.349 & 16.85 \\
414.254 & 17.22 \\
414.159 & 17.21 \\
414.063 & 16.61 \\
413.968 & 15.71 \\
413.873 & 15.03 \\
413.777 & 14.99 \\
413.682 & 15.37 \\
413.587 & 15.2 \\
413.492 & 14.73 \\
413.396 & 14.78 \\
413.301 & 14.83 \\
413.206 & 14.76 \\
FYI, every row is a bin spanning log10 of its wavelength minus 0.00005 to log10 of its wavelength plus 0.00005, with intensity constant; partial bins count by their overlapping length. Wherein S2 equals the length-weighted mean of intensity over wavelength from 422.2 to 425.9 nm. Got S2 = 16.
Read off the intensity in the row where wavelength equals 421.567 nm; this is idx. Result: 15.66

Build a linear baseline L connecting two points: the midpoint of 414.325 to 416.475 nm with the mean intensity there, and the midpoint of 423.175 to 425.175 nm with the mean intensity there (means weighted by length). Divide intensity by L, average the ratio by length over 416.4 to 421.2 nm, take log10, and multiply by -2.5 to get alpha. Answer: 0.04 mag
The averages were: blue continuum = 15.8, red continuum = 16.4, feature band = 15.5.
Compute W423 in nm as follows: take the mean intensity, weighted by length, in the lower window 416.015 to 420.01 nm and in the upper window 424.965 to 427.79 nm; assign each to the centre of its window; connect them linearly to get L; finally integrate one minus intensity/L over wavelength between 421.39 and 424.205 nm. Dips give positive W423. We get -0.061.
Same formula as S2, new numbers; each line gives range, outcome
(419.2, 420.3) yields 15.5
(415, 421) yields 15.5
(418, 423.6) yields 15.7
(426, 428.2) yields 15.6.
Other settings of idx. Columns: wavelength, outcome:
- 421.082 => 15.96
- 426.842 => 16.03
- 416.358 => 14.64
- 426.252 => 15.09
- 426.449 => 15.42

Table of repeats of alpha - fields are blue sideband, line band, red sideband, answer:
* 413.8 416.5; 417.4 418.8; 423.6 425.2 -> 0.053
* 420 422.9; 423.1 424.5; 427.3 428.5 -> -0.050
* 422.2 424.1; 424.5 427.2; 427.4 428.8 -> -0.010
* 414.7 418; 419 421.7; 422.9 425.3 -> 0.006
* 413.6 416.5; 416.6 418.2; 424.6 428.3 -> 0.044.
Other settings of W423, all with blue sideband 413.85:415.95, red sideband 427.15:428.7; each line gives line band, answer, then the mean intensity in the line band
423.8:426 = -0.07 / 16.1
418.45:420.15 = 0.06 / 15.3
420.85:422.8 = 0.00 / 15.8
